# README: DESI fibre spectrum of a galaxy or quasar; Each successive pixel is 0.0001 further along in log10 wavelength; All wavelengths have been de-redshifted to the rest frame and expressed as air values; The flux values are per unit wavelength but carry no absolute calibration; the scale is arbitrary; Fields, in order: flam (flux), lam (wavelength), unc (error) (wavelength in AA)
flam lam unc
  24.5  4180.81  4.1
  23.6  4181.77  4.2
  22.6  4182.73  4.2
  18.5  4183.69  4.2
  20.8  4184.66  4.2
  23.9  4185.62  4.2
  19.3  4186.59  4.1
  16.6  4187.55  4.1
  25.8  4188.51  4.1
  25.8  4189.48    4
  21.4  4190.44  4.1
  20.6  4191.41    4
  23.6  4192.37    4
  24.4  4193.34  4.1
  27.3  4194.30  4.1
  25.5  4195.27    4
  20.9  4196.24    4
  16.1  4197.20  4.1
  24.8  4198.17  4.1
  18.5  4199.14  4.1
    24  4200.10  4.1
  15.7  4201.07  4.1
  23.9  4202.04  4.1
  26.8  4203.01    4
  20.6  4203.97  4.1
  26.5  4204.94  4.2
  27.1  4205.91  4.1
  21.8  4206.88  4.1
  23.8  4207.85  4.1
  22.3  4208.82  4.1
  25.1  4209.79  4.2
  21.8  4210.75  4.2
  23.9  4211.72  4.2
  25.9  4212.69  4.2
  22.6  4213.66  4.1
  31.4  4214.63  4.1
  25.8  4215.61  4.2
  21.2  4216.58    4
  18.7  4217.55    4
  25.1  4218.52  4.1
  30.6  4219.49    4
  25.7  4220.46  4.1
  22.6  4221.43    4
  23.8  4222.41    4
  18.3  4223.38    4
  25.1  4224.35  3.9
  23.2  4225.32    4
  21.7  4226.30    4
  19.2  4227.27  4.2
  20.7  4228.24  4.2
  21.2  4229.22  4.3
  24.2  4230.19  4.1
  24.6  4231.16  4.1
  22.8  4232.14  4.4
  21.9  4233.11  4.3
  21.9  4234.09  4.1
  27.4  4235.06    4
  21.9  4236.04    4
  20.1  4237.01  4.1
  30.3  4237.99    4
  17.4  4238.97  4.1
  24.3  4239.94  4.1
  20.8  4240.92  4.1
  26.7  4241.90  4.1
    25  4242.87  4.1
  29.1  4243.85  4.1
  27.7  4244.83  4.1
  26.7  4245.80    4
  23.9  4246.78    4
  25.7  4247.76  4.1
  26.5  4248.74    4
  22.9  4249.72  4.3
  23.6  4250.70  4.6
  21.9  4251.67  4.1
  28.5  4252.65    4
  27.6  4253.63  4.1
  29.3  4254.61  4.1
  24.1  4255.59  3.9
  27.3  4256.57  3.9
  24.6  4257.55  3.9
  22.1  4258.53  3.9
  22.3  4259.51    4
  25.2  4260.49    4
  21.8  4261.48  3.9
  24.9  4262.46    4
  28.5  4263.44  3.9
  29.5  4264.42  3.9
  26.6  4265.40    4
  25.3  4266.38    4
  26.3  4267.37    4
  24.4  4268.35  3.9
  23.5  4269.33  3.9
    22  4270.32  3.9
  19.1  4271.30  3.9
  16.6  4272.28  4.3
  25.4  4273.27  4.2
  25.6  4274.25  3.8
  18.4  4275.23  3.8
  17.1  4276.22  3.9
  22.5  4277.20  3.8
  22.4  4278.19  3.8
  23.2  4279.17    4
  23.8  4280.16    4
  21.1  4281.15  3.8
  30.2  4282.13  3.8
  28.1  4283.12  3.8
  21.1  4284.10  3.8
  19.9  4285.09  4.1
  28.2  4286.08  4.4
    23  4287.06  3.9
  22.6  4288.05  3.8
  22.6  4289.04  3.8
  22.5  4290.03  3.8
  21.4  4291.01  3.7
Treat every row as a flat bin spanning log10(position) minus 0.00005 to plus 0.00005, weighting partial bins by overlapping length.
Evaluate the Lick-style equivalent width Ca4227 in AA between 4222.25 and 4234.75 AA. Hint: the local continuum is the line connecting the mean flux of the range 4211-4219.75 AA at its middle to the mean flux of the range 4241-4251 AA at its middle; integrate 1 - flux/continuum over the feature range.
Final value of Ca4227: 1.44 AA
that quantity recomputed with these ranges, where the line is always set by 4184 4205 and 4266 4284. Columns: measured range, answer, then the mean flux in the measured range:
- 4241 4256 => -2.0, 25.8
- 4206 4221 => -1.3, 24.5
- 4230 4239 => -0.3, 23.5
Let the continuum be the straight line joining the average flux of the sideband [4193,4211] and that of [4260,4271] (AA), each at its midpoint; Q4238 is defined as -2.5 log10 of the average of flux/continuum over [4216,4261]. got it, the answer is 0.010 mag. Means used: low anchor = 23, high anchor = 25.2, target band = 24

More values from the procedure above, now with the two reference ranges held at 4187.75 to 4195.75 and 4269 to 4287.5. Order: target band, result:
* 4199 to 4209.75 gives 0.04 mag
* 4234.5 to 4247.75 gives -0.07 mag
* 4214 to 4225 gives -0.03 mag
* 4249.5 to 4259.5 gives -0.09 mag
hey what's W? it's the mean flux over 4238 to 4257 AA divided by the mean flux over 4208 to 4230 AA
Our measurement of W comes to 1.08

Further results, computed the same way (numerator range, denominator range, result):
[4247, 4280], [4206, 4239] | 1.03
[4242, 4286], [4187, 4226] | 1.04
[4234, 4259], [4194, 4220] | 1.06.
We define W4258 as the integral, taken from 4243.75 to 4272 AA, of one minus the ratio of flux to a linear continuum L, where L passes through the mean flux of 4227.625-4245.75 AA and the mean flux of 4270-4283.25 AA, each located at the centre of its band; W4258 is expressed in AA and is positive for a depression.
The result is -2.5 AA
